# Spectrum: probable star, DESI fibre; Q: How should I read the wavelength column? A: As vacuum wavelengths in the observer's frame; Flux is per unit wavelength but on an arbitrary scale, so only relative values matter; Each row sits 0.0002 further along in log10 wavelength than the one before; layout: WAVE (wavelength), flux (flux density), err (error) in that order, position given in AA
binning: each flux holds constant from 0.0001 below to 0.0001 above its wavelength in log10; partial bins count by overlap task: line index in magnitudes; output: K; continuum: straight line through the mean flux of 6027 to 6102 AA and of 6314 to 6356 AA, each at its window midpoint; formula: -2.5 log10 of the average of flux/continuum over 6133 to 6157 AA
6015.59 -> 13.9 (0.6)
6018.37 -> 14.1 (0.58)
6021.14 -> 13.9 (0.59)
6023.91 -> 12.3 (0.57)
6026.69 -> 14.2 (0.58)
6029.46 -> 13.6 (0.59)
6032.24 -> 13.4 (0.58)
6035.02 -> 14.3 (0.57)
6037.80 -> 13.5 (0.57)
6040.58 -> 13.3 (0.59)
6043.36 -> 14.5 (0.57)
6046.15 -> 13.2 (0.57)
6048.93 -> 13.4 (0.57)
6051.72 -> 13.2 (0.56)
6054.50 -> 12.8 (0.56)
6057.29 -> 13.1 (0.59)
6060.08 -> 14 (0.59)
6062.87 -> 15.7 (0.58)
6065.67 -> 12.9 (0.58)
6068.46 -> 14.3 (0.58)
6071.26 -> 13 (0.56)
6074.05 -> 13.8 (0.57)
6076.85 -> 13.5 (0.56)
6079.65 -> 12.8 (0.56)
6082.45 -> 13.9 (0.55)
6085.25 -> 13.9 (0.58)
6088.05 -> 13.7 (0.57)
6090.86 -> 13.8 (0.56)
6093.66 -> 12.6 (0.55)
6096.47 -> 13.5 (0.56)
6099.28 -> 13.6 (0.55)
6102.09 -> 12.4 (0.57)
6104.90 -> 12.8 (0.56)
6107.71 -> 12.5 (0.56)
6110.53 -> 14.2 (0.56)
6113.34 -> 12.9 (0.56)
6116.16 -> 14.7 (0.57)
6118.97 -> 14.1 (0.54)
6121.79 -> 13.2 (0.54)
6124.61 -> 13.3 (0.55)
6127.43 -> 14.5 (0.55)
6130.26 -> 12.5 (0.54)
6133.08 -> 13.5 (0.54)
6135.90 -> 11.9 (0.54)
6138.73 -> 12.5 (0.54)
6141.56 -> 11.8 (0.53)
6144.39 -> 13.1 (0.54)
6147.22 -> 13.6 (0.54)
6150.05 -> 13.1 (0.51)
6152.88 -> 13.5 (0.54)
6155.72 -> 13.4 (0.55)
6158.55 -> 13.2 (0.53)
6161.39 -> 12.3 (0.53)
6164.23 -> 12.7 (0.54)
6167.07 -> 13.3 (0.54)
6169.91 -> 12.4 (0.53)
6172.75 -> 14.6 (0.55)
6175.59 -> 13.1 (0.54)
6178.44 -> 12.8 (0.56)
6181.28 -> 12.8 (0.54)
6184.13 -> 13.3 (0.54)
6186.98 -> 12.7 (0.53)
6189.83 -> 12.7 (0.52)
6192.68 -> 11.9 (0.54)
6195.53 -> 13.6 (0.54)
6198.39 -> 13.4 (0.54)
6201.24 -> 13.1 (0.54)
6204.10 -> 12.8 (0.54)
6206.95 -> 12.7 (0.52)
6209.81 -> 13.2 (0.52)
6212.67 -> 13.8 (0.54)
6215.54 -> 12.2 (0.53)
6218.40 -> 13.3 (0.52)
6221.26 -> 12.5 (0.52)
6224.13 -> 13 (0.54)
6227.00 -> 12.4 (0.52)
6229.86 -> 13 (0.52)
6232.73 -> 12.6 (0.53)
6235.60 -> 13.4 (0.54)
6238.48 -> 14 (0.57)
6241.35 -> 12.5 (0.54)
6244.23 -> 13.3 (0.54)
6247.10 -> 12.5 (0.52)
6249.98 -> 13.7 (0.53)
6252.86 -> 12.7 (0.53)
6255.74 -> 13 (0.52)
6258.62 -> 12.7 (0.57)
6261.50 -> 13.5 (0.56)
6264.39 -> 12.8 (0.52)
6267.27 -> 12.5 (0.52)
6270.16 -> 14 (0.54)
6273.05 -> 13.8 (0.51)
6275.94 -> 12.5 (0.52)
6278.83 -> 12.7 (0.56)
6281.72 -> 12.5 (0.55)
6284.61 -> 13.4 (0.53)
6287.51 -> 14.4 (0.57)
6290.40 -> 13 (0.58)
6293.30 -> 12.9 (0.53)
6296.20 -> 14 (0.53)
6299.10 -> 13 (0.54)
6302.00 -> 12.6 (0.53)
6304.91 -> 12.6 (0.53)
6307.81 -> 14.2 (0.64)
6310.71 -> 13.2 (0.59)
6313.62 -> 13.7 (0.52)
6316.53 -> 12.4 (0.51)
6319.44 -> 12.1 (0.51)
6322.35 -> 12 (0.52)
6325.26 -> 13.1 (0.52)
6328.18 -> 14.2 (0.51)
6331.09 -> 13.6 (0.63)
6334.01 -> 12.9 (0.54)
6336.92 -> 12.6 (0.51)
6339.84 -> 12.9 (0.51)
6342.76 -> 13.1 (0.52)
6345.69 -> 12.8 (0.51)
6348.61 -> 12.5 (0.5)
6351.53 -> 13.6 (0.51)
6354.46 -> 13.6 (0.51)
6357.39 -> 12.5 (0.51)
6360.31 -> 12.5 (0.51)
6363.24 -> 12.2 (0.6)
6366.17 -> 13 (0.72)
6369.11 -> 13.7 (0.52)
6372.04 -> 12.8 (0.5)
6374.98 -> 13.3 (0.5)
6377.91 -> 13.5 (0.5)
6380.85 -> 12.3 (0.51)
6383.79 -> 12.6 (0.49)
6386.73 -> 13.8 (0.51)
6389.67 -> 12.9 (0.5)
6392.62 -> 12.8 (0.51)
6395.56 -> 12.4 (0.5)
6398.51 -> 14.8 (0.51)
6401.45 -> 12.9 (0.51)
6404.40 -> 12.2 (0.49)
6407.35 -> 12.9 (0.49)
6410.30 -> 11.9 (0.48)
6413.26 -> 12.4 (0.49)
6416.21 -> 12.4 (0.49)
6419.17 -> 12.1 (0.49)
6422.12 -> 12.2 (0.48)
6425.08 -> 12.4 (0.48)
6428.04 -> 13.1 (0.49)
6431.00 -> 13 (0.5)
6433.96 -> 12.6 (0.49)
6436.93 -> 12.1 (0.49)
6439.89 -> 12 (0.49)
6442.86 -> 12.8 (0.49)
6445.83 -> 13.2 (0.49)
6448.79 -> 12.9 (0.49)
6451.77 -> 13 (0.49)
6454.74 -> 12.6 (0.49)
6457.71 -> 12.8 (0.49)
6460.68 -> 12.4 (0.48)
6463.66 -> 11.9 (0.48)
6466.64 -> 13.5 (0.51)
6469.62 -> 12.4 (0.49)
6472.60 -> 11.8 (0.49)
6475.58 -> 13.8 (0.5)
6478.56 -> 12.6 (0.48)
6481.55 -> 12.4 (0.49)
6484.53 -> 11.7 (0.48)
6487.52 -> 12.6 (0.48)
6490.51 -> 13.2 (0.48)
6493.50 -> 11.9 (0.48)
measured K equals 0.04 mag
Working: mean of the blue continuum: 13.6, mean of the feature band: 12.9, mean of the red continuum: 13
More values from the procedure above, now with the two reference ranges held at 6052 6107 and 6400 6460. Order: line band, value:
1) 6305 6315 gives -0.06 mag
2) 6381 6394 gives -0.02 mag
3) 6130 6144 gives 0.07 mag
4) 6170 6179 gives -0.01 mag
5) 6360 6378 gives -0.02 mag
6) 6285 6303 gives -0.03 mag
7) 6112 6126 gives -0.02 mag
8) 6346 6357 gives -0.03 mag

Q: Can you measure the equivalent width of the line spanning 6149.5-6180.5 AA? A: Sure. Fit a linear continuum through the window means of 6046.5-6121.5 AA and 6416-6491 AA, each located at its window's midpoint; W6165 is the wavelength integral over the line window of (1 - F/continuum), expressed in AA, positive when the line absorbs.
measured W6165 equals 0.4 AA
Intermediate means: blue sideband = 13.5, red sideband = 12.6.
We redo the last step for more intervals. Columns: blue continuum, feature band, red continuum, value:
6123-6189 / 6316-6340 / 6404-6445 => -0.4 AA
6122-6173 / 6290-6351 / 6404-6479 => -1.2 AA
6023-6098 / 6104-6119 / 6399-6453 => -0.1 AA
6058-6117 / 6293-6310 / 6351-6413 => -0.2 AA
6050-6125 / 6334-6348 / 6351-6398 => 0.2 AA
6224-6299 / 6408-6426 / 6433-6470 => 0.7 AA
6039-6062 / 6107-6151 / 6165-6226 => 0.0 AA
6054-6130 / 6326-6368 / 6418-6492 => -0.4 AA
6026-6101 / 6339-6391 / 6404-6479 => -0.8 AA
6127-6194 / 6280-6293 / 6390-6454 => -0.5 AA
